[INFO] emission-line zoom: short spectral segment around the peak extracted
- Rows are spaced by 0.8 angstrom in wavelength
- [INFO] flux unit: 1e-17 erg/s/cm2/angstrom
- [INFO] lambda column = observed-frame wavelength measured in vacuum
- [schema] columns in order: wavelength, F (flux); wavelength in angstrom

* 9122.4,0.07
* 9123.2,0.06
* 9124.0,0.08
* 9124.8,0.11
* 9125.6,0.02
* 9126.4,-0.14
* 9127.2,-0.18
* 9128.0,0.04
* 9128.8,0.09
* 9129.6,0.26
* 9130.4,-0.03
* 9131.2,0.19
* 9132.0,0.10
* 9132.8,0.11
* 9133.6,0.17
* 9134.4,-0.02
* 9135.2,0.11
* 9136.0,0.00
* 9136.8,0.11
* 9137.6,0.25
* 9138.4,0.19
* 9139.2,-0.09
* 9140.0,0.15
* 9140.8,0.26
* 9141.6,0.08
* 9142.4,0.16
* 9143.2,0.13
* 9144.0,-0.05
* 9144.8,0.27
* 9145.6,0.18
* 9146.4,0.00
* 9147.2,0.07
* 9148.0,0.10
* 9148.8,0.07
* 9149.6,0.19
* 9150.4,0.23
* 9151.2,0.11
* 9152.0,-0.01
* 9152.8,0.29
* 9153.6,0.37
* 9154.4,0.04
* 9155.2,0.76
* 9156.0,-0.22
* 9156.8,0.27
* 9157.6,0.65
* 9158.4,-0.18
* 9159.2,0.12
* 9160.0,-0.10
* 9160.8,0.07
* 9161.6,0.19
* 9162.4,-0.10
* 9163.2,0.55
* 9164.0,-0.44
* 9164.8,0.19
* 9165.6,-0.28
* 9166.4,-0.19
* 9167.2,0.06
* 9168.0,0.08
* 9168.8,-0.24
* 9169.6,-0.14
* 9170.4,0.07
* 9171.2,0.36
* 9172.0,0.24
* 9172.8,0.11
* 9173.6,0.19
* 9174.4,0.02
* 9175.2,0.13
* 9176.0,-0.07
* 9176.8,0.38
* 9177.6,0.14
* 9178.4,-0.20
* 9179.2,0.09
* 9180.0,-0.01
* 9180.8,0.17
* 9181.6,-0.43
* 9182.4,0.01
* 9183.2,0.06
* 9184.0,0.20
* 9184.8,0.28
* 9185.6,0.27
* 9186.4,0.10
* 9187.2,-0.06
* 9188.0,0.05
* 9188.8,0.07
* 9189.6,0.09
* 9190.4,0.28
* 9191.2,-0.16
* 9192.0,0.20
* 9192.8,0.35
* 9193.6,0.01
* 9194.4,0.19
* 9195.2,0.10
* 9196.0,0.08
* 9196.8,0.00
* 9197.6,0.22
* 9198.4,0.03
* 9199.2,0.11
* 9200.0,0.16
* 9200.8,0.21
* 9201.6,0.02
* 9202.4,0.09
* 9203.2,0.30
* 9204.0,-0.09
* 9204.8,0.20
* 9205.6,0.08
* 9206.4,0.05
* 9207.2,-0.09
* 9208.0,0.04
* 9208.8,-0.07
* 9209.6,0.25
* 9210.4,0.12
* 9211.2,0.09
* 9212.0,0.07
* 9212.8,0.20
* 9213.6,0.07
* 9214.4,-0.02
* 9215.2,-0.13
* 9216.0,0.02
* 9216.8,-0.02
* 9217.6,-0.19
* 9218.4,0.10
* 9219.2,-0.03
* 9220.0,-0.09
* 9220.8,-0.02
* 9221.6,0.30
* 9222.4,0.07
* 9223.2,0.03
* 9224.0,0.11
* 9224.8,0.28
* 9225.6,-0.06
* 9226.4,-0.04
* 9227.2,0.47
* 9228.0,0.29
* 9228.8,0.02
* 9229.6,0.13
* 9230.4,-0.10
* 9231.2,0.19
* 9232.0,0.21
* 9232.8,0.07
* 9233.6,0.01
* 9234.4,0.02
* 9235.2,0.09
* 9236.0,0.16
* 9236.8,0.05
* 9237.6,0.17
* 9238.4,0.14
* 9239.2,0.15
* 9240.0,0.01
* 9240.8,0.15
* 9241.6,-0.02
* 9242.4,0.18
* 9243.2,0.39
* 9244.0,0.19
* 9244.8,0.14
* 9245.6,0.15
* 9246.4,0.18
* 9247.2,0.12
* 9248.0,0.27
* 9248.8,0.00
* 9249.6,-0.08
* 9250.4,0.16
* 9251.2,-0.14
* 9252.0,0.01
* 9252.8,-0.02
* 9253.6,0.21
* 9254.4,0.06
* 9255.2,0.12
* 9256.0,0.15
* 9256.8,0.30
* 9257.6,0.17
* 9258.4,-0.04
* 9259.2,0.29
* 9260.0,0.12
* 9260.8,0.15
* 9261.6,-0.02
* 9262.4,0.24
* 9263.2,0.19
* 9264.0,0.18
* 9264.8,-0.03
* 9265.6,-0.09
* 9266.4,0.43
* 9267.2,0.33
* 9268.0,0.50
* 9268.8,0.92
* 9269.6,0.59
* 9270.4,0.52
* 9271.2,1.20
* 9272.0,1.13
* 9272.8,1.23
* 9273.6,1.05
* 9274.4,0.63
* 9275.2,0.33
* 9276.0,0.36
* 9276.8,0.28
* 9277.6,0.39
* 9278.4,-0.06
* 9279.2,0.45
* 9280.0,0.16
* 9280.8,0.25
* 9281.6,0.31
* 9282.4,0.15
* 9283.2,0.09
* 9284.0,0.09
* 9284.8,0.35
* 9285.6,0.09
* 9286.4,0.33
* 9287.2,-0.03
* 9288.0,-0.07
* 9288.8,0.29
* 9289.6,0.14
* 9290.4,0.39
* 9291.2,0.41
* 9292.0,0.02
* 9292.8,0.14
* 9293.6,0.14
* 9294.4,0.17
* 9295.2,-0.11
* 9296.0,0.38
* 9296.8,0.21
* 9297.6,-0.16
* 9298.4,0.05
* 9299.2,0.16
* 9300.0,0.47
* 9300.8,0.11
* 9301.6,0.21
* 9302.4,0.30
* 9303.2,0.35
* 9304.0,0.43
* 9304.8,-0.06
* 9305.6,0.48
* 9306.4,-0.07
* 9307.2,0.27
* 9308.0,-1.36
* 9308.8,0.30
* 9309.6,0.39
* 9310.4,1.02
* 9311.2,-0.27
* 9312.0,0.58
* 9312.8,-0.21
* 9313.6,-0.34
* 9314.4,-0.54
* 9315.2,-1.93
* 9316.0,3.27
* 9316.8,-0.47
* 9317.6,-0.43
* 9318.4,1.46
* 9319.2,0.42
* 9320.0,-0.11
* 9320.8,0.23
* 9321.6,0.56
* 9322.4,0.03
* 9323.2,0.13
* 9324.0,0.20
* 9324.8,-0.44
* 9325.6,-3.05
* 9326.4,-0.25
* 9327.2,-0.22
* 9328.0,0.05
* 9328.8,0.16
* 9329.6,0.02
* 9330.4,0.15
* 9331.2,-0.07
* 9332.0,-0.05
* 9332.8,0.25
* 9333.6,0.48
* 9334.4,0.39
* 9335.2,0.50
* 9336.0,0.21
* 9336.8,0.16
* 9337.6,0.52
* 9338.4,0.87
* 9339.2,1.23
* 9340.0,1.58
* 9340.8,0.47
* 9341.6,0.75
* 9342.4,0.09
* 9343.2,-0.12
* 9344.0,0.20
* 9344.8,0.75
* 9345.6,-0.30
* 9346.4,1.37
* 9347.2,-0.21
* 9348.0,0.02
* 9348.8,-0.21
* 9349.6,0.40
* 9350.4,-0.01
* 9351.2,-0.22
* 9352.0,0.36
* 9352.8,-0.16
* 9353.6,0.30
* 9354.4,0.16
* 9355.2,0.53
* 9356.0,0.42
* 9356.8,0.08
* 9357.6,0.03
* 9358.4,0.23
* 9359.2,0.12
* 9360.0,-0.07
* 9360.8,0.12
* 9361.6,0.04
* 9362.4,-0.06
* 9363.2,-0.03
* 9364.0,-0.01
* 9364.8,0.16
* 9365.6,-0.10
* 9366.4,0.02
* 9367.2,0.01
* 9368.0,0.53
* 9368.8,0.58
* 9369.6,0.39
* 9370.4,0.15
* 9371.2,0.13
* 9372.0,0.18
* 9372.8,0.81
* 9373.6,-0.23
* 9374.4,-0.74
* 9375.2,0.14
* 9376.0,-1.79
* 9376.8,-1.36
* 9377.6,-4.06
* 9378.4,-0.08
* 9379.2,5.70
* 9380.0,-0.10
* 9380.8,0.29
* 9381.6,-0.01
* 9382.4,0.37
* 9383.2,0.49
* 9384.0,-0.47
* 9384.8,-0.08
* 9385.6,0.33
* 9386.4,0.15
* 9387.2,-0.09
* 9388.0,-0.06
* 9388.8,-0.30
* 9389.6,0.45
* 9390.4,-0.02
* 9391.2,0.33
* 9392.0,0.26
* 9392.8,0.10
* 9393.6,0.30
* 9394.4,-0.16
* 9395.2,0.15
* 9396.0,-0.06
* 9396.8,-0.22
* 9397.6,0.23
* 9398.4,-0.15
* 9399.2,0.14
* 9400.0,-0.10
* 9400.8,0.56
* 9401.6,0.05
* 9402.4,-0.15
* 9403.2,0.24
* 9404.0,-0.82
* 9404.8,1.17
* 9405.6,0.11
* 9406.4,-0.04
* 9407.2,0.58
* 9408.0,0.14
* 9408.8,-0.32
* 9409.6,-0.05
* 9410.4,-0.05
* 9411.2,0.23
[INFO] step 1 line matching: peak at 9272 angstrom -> H-beta 4861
